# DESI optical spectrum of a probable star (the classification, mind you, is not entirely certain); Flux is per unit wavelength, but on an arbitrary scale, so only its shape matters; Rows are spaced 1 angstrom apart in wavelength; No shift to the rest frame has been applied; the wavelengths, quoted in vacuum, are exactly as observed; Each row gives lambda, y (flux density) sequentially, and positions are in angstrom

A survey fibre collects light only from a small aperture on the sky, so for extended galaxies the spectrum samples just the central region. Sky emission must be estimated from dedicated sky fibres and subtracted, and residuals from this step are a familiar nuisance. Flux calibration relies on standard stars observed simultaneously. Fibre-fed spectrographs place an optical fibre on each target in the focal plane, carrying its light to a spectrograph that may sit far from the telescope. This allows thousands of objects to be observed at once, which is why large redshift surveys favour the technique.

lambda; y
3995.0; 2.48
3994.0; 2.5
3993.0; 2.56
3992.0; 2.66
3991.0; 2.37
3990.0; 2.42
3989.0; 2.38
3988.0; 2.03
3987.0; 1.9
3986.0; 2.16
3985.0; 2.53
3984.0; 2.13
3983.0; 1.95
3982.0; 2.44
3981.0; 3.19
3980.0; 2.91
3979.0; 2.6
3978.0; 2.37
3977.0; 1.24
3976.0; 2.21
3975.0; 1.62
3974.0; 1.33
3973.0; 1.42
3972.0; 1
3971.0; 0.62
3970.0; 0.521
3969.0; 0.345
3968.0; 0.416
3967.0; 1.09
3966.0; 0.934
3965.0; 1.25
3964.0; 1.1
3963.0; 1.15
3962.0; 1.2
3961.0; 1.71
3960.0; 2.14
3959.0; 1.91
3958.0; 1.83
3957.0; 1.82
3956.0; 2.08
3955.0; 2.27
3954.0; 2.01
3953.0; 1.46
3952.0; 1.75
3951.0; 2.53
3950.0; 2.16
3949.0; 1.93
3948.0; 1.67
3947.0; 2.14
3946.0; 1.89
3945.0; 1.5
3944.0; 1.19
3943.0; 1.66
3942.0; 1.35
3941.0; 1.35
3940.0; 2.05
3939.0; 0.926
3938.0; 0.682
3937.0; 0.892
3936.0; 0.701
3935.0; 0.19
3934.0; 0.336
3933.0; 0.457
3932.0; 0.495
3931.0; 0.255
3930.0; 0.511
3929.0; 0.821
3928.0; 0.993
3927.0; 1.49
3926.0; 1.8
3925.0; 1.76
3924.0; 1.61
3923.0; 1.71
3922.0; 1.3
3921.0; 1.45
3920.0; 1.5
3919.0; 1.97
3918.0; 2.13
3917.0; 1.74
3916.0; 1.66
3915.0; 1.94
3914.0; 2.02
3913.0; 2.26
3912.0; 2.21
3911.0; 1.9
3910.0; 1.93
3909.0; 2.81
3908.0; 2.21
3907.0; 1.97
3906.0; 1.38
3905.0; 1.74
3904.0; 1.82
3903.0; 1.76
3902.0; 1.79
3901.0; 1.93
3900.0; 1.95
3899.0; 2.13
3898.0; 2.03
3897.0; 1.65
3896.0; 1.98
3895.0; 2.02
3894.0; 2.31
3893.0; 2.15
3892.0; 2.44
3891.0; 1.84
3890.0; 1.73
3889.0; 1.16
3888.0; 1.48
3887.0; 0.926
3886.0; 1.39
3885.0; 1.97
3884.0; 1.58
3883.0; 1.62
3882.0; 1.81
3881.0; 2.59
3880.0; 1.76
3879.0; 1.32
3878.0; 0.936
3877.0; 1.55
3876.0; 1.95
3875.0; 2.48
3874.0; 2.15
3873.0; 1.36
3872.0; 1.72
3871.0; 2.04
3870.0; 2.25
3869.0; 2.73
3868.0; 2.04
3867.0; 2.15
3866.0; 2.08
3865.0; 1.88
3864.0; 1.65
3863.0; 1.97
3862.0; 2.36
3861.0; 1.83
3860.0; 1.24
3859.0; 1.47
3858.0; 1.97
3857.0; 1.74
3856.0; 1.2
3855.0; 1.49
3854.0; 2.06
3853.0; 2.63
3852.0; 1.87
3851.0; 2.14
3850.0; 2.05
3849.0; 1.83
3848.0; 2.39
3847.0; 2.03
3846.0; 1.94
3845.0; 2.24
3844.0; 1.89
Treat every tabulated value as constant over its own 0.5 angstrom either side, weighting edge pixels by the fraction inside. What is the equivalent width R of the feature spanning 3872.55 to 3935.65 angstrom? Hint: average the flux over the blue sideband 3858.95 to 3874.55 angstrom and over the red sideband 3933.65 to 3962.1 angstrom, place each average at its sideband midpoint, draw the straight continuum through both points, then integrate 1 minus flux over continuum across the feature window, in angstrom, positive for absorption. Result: 4.8 angstrom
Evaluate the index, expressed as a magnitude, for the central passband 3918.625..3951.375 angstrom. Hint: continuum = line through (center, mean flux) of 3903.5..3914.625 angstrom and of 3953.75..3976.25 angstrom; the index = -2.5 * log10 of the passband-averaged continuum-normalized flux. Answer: 0.29 mag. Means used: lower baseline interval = 2.02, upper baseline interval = 1.37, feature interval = 1.3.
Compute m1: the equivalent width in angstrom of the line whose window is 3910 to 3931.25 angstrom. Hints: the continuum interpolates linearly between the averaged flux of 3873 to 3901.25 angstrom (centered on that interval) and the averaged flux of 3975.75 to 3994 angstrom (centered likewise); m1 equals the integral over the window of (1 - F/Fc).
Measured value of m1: 4.1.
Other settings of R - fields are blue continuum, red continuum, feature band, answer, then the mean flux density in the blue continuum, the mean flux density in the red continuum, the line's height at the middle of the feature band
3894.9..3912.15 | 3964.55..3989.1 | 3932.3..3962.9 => 4.66 angstrom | 1.95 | 1.69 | 1.8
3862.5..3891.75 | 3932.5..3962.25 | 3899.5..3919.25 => -3.30 angstrom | 1.8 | 1.53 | 1.68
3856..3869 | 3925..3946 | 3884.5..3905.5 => -4.69 angstrom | 1.87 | 1.02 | 1.49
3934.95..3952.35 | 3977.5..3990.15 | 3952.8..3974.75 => 6.34 angstrom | 1.51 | 2.38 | 1.95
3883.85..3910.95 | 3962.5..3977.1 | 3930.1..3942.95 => 5.33 angstrom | 1.86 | 1.08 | 1.44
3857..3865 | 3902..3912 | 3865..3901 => -0.03 angstrom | 1.79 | 1.95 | 1.87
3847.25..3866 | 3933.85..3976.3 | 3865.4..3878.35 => -1.12 angstrom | 1.88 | 1.41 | 1.81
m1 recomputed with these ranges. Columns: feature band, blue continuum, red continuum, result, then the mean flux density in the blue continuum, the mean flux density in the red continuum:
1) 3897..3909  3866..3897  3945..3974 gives -1.1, 1.85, 1.51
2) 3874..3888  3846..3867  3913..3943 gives 0.0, 1.9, 1.27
